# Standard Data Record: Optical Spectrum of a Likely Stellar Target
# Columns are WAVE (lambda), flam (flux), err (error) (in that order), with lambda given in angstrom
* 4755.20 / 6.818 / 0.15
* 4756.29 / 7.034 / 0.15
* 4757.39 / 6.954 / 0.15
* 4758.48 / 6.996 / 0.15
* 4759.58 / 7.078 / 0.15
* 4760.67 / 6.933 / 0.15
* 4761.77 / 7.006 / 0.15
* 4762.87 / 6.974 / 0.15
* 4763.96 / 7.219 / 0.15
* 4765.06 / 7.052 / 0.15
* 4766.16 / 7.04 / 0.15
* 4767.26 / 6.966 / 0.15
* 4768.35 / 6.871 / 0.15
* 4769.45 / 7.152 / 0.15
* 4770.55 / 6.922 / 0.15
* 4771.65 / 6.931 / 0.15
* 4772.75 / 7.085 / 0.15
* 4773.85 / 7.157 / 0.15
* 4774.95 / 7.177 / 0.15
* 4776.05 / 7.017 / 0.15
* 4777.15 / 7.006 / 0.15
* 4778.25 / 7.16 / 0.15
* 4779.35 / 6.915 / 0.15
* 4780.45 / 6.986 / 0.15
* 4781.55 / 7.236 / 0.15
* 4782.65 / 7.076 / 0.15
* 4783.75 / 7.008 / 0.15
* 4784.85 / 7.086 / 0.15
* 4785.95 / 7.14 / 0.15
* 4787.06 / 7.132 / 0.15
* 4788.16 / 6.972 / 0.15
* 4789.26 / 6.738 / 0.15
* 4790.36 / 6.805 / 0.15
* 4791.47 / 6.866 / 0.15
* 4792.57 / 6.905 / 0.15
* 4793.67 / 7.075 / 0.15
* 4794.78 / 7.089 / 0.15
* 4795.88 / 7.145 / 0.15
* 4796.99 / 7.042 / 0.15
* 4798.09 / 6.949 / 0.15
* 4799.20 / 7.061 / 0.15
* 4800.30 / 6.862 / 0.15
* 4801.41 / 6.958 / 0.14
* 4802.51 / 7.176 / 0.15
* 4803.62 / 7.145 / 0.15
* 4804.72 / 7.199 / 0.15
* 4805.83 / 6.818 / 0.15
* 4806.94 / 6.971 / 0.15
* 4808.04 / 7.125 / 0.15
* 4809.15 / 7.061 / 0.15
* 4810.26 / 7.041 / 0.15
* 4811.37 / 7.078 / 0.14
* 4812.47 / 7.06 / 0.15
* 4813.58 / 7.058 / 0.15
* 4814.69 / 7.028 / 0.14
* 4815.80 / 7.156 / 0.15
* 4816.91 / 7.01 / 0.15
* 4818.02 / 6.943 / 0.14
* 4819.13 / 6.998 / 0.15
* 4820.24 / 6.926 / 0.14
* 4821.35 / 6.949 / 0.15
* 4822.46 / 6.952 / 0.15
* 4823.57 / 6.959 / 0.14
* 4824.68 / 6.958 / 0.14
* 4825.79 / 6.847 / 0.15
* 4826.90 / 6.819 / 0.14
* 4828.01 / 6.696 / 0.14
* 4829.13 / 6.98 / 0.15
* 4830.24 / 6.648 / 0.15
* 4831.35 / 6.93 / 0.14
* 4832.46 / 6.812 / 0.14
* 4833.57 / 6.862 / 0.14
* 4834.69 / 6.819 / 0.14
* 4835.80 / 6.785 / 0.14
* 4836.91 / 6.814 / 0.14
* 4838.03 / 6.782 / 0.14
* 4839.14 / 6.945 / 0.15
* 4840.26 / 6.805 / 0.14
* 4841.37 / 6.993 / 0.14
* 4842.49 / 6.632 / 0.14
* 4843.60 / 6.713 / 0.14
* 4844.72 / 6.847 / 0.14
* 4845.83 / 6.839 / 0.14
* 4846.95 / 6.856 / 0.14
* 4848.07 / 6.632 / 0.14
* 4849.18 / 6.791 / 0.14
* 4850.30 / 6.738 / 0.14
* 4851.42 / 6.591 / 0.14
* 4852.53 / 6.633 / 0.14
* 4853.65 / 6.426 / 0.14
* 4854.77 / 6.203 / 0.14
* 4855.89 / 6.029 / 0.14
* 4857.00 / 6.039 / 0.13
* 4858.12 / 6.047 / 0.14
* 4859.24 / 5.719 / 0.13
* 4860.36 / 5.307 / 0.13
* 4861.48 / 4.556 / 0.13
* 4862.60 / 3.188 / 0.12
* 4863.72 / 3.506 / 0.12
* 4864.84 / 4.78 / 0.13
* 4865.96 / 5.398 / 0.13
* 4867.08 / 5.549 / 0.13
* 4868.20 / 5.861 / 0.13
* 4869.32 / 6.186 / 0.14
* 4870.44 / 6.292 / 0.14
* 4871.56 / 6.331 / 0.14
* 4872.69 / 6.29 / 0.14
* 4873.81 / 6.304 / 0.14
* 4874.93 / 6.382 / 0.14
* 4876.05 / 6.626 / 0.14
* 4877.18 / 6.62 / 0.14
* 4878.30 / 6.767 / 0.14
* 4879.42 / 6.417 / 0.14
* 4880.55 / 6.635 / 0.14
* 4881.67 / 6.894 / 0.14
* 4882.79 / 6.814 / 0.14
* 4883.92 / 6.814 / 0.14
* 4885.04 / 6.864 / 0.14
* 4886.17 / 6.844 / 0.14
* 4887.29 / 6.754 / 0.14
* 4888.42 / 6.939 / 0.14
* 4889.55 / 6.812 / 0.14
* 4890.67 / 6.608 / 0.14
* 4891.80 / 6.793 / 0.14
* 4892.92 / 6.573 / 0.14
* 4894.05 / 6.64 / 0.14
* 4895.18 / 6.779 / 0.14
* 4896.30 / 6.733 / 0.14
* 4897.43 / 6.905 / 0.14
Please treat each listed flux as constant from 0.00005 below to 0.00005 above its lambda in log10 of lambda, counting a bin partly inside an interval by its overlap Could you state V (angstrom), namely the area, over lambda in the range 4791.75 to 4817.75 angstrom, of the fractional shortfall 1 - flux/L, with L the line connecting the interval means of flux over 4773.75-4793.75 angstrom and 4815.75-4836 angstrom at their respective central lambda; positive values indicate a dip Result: -0.31 angstrom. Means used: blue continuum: 7.02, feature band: 7.04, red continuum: 6.89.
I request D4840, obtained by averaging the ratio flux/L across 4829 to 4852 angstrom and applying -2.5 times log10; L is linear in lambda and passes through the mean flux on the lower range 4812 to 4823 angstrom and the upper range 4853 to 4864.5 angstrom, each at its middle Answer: -0.128 mag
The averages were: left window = 7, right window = 5.3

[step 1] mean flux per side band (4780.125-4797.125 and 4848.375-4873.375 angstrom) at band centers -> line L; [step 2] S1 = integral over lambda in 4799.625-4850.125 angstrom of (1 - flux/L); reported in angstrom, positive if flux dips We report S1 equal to -4.2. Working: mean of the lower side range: 7.02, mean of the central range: 6.92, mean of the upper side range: 5.76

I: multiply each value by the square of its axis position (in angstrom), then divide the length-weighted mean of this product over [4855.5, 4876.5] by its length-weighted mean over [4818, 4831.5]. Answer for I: 0.8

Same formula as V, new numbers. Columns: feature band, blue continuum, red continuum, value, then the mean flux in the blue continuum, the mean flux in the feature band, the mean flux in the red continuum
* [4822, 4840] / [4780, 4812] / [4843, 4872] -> -1.3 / 7.03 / 6.85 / 5.93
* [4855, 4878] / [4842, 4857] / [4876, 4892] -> 3.4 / 6.59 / 5.67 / 6.75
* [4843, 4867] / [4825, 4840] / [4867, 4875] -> 2.1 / 6.83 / 5.89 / 6.17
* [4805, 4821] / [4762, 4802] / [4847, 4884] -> -0.9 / 7.02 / 7.02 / 6.04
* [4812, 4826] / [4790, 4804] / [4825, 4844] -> -0.2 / 7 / 6.99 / 6.82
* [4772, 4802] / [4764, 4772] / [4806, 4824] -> -0.1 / 7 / 7.02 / 7.01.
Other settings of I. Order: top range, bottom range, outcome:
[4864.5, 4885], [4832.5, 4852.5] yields 0.94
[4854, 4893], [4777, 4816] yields 0.90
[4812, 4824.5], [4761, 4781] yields 1.02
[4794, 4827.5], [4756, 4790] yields 1.01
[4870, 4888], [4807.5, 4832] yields 0.97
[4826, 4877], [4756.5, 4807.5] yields 0.92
